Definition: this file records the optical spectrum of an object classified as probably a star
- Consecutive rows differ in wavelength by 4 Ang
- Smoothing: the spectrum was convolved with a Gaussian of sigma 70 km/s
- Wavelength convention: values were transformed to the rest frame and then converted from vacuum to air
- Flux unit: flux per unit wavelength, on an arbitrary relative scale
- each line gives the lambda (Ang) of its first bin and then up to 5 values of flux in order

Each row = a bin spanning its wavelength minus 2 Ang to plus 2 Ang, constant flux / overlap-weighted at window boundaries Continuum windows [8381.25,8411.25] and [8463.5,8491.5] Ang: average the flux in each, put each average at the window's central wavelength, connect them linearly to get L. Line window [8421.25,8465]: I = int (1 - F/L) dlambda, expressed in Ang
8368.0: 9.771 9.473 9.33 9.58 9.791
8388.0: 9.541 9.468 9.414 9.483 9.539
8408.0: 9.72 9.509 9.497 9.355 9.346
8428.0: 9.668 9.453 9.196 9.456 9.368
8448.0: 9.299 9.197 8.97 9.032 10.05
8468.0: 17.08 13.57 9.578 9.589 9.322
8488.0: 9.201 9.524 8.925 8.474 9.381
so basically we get 4.7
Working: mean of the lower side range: 9.56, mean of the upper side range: 11.2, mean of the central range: 9.35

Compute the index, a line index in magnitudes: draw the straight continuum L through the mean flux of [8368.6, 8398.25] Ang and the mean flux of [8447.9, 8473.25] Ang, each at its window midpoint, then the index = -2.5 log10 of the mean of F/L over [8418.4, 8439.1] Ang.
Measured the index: 0.11 mag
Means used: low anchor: 9.53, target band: 9.41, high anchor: 11.1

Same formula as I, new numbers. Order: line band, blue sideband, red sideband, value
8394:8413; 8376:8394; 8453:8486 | 0.6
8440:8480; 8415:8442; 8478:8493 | -4.9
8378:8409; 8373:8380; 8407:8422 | -0.3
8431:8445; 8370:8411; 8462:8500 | 1.0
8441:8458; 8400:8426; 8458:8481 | 2.5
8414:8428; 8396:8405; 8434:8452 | -0.1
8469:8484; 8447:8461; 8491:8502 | -3.5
